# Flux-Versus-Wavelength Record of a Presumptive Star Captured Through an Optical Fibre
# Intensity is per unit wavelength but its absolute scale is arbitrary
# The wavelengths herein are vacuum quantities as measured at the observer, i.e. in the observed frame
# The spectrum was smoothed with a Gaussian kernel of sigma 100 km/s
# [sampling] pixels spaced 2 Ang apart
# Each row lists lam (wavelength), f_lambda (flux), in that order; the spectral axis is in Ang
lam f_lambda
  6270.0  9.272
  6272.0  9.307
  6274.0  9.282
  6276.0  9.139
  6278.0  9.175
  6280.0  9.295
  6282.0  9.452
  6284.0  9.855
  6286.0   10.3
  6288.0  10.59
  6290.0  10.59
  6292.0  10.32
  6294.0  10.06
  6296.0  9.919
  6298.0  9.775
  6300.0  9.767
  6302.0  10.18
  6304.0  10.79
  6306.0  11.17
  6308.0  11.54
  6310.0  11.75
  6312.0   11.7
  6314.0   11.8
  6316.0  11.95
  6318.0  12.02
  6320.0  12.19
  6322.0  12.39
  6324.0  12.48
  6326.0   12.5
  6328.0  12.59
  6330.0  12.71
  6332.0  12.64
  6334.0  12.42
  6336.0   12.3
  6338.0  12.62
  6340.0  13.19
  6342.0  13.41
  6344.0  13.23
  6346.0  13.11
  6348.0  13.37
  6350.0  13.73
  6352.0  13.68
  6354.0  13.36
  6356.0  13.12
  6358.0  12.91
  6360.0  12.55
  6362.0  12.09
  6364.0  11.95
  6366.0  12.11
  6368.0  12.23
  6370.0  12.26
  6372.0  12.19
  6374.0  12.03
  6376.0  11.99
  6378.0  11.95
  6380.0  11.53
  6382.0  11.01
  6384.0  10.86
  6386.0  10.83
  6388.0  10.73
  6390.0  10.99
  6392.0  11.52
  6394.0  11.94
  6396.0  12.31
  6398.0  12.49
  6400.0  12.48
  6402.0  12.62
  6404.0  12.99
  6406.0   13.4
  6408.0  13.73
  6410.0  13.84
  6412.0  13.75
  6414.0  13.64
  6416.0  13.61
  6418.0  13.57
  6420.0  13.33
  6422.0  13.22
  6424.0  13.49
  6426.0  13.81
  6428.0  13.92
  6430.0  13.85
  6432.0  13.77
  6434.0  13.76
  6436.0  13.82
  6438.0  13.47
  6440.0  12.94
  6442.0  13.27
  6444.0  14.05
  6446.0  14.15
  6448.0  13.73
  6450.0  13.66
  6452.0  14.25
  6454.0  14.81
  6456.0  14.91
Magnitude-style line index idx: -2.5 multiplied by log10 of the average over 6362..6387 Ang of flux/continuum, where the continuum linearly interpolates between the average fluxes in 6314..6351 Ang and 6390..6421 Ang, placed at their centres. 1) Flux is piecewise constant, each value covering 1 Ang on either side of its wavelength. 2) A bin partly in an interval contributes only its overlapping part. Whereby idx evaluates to 0.10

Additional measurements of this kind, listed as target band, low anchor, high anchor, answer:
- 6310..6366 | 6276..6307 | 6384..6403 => -0.17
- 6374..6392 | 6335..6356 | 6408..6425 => 0.18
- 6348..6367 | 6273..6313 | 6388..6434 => -0.10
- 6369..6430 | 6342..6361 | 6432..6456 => 0.08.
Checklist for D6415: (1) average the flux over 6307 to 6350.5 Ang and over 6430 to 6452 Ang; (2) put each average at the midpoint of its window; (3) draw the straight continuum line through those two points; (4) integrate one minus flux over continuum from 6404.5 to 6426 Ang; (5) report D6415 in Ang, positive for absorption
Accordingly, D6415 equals -0.2 Ang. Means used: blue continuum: 12.5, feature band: 13.6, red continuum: 13.7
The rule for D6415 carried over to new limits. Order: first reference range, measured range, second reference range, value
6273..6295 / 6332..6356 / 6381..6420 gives -4.1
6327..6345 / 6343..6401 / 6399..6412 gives 3.5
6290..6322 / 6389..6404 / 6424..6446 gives 0.9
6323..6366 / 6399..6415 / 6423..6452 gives 0.1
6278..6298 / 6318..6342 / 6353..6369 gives -2.3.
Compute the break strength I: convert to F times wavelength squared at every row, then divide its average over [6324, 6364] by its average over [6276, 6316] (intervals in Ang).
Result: 1.25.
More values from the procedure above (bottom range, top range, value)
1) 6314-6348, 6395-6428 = 1.08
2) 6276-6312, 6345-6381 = 1.25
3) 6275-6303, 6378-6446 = 1.35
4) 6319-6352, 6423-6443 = 1.09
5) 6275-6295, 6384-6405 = 1.24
